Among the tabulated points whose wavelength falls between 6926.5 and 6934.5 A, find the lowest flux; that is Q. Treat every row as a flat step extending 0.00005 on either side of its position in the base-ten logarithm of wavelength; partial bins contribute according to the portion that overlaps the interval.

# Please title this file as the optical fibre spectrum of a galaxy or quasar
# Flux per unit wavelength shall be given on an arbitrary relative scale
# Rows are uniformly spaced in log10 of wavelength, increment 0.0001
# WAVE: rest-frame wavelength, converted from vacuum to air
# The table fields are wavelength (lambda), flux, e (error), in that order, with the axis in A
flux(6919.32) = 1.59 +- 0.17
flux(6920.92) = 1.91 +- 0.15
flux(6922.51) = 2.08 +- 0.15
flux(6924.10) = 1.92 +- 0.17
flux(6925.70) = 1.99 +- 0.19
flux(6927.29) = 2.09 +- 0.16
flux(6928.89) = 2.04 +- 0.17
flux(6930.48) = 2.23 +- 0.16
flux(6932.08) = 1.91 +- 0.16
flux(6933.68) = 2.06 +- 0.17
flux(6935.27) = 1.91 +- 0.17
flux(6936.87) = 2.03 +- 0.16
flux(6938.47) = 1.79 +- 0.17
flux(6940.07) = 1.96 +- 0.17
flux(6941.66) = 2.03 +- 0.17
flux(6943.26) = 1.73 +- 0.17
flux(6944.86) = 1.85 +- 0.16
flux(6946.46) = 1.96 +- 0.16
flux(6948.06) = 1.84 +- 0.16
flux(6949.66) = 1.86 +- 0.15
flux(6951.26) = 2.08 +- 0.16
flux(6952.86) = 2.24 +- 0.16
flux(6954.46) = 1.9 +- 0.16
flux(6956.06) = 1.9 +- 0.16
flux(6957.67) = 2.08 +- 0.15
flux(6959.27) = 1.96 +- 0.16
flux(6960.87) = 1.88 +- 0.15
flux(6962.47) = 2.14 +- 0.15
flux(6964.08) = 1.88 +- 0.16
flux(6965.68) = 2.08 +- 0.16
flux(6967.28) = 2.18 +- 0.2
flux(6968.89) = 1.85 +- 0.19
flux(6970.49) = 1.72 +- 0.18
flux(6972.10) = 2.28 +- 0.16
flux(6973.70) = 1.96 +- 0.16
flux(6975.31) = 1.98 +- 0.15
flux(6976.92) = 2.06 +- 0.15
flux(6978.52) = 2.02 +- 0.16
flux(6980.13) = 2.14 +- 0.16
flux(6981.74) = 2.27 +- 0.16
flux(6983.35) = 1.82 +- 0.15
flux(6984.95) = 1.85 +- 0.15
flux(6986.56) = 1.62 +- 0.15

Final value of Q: 1.91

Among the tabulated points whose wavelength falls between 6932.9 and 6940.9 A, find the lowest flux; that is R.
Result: 1.79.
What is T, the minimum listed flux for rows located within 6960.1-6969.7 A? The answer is 1.85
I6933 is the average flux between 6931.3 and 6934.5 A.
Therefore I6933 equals 1.99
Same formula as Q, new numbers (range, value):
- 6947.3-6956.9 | 1.84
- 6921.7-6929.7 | 1.92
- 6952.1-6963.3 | 1.88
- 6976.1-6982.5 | 2.02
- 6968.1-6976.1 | 1.72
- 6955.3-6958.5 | 1.9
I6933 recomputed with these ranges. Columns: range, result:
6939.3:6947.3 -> 1.91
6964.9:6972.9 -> 2.02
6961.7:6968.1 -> 2.07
